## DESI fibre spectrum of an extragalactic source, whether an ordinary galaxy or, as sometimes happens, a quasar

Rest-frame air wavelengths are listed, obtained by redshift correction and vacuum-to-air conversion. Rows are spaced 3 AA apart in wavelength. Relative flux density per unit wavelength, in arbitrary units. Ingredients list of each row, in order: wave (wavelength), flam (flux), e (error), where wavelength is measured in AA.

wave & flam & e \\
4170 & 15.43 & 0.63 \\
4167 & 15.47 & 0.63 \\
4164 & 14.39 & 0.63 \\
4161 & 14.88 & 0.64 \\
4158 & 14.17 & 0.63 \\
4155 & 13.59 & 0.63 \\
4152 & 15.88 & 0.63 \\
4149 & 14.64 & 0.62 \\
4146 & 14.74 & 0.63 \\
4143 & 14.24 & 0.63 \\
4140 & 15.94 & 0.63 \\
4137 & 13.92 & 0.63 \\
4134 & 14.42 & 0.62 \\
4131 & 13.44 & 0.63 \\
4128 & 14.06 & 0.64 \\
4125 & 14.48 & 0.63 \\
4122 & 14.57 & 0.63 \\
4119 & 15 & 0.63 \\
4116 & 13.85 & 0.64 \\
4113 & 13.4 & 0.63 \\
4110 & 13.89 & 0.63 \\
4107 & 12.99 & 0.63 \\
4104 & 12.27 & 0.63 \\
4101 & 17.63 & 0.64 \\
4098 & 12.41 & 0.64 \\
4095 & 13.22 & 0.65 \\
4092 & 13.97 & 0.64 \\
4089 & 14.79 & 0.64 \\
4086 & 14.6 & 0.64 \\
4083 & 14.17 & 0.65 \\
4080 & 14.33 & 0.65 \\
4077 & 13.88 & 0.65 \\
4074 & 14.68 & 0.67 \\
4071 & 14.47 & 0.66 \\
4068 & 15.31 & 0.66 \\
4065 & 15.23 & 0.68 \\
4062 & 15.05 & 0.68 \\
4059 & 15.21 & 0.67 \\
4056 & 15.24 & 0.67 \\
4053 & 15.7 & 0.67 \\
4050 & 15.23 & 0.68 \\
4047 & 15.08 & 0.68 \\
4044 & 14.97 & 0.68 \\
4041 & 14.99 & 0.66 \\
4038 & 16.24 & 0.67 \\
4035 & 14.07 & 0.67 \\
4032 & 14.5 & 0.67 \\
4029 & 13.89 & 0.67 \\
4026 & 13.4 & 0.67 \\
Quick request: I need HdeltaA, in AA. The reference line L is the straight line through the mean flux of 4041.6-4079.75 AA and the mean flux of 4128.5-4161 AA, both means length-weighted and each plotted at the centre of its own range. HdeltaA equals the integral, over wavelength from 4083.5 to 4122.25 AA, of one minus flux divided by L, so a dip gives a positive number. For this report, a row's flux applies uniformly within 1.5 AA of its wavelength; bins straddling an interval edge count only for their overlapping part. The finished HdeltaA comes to 1.9 AA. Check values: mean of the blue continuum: 15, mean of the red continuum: 14.5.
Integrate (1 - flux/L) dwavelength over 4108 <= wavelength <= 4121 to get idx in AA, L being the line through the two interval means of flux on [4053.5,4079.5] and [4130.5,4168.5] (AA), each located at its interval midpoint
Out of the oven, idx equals 0.6 AA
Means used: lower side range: 14.9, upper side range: 14.6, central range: 14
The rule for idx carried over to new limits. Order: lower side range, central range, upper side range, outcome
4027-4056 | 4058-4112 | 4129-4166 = 1.67 AA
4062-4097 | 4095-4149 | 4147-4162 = 1.34 AA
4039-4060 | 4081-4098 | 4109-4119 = 0.48 AA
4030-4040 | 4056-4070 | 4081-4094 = -0.56 AA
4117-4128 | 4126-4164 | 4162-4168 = 0.62 AA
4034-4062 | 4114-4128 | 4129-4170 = 0.37 AA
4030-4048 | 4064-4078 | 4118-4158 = 0.07 AA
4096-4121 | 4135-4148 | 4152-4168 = -0.31 AA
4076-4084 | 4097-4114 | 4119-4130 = 0.57 AA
